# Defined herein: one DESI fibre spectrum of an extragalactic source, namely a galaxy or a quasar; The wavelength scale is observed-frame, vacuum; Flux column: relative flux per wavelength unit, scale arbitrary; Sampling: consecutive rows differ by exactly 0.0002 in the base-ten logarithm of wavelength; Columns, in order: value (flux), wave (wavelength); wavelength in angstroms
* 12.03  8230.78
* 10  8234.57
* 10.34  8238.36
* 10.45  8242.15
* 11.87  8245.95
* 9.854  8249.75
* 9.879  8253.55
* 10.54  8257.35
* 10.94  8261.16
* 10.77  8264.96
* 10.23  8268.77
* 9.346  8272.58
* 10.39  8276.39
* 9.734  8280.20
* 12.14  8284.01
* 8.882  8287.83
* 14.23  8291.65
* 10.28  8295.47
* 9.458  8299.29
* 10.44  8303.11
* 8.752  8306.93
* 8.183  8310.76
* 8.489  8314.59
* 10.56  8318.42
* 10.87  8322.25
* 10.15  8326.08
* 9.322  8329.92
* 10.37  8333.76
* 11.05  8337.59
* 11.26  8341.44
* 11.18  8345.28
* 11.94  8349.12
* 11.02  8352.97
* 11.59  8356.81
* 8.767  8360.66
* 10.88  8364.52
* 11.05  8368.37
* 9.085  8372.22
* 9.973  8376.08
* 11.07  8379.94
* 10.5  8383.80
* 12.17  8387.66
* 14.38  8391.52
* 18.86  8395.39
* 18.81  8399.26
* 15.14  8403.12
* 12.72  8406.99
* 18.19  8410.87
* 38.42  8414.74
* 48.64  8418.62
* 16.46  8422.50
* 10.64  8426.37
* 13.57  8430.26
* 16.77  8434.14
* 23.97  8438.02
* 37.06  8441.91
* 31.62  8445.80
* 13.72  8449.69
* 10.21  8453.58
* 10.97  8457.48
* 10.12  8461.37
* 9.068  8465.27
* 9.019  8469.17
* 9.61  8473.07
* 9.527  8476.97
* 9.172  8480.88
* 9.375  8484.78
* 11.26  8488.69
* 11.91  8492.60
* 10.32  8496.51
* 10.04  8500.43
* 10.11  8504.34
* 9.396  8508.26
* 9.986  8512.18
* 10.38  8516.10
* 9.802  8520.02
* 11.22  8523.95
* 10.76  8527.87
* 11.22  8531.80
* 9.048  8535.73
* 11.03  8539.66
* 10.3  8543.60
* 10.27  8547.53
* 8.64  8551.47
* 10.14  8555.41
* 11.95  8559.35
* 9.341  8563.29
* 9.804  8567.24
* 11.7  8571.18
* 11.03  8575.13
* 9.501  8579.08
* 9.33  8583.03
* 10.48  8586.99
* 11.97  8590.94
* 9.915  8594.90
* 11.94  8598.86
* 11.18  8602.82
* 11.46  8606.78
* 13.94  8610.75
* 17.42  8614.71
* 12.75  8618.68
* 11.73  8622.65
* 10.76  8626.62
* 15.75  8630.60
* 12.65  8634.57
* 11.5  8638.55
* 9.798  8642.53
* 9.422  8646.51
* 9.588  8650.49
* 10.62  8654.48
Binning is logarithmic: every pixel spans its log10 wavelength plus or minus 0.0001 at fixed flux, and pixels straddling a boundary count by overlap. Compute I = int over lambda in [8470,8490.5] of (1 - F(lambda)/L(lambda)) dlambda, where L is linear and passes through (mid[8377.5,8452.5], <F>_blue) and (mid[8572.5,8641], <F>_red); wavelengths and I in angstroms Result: 8.9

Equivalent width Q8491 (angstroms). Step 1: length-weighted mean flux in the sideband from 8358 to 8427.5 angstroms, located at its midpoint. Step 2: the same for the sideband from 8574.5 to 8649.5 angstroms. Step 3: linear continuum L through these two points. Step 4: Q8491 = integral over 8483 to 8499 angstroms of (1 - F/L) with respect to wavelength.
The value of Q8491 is 4.03 angstroms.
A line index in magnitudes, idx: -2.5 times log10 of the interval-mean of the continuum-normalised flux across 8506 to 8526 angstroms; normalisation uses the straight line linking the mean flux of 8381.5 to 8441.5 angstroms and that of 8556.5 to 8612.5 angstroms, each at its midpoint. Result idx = 0.378 mag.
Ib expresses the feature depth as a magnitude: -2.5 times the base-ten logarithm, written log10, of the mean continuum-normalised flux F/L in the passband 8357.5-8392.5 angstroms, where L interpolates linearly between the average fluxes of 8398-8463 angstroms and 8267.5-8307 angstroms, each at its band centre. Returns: 0.47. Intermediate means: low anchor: 10.4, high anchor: 20.5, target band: 10.8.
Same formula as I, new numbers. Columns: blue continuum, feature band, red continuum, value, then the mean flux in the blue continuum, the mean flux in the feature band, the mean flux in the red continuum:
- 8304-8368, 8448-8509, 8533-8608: 1.0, 10.3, 10.2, 10.5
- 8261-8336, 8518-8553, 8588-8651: 3.8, 10.2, 10.3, 12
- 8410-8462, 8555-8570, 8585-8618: 4.3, 21.8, 10.4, 12.3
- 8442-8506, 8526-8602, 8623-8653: 8.7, 12.4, 10.5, 11.4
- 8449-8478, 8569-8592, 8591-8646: 2.2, 10.2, 10.6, 12.3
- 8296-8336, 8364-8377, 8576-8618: -0.1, 9.69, 10.2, 11.7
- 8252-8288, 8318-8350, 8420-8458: 7.0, 10.4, 10.7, 19.2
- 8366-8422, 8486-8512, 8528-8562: 4.4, 17.7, 10.4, 10.3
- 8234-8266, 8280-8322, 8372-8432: 8.9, 10.5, 10.1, 17.7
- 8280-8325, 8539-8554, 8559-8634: 1.9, 10.2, 9.97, 11.7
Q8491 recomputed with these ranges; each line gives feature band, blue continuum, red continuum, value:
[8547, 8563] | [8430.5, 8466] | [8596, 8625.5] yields 4.9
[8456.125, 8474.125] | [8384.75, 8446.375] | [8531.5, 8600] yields 8.1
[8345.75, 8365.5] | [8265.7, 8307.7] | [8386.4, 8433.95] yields 6.0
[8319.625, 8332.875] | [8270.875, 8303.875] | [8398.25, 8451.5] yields 3.6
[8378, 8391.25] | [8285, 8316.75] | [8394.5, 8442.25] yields 4.9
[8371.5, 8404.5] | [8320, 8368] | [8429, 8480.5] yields -1.9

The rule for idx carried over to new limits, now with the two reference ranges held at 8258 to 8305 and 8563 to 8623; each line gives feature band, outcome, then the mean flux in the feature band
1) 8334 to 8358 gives -0.05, 11.3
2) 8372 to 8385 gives 0.06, 10.3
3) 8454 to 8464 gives 0.07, 10.4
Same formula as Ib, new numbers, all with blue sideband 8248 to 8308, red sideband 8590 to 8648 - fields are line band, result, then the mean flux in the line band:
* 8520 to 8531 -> 0.09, 10.8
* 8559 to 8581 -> 0.14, 10.5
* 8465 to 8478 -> 0.22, 9.32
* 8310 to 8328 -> 0.09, 9.75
